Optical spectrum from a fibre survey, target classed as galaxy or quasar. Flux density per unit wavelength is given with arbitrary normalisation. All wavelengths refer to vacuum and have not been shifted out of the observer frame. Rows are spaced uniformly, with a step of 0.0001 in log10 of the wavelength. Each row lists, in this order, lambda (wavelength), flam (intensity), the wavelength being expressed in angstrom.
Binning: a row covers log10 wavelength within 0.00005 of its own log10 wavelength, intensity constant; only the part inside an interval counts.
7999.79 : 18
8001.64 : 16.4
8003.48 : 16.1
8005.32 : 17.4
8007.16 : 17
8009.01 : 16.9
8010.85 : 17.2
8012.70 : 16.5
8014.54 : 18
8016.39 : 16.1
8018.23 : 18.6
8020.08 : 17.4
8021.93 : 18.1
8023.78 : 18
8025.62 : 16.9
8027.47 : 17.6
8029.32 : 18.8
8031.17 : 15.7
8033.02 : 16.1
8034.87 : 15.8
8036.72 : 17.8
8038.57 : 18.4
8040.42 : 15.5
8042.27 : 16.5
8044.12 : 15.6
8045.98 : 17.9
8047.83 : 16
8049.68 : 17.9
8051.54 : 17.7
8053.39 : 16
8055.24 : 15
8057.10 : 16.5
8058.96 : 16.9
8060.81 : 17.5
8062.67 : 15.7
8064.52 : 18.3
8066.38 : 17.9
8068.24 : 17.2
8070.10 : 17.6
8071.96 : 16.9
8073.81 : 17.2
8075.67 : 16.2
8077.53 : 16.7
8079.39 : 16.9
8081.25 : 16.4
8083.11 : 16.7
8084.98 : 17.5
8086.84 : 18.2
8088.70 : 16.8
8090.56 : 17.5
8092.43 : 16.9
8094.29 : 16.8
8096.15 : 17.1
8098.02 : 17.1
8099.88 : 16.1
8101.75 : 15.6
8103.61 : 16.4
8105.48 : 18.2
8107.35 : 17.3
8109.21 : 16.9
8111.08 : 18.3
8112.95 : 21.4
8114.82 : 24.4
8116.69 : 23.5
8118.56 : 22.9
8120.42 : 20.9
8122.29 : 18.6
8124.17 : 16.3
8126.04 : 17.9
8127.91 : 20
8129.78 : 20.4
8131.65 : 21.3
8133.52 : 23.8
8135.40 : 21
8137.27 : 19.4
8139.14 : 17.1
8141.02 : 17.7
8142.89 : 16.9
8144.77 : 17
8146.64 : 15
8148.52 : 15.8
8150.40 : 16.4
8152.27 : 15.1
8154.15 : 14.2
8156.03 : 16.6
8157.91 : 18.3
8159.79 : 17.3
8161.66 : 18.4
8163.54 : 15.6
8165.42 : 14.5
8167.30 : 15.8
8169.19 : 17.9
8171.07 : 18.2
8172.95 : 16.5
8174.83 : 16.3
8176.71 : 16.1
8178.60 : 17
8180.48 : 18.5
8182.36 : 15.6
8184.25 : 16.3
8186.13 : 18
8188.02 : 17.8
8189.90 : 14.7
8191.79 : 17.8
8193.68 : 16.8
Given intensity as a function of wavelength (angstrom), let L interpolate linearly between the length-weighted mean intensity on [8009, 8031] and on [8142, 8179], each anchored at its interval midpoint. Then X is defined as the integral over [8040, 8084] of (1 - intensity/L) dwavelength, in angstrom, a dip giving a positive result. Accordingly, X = 0.9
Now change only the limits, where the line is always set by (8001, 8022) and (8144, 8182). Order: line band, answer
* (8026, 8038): 0.0 angstrom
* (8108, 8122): -3.6 angstrom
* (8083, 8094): -0.3 angstrom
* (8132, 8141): -1.9 angstrom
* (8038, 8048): 0.2 angstrom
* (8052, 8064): 0.4 angstrom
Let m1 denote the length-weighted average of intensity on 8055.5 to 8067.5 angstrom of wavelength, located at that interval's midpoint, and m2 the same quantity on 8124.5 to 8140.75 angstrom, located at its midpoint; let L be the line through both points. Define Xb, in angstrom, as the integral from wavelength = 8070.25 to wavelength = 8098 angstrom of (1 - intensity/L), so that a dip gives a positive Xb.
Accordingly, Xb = 1.4 angstrom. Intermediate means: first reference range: 17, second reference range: 19.9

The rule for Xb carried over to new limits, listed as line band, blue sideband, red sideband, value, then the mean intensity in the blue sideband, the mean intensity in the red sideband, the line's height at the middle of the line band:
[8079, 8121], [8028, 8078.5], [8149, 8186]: -3.8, 16.9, 16.6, 16.8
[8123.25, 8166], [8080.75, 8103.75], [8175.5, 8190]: -2.0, 16.9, 16.9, 16.9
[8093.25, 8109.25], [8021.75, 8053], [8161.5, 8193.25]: 0.1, 17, 16.7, 16.9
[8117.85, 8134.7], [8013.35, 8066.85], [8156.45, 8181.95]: -3.2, 17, 16.9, 17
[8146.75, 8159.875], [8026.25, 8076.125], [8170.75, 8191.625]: 0.6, 16.9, 16.8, 16.8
